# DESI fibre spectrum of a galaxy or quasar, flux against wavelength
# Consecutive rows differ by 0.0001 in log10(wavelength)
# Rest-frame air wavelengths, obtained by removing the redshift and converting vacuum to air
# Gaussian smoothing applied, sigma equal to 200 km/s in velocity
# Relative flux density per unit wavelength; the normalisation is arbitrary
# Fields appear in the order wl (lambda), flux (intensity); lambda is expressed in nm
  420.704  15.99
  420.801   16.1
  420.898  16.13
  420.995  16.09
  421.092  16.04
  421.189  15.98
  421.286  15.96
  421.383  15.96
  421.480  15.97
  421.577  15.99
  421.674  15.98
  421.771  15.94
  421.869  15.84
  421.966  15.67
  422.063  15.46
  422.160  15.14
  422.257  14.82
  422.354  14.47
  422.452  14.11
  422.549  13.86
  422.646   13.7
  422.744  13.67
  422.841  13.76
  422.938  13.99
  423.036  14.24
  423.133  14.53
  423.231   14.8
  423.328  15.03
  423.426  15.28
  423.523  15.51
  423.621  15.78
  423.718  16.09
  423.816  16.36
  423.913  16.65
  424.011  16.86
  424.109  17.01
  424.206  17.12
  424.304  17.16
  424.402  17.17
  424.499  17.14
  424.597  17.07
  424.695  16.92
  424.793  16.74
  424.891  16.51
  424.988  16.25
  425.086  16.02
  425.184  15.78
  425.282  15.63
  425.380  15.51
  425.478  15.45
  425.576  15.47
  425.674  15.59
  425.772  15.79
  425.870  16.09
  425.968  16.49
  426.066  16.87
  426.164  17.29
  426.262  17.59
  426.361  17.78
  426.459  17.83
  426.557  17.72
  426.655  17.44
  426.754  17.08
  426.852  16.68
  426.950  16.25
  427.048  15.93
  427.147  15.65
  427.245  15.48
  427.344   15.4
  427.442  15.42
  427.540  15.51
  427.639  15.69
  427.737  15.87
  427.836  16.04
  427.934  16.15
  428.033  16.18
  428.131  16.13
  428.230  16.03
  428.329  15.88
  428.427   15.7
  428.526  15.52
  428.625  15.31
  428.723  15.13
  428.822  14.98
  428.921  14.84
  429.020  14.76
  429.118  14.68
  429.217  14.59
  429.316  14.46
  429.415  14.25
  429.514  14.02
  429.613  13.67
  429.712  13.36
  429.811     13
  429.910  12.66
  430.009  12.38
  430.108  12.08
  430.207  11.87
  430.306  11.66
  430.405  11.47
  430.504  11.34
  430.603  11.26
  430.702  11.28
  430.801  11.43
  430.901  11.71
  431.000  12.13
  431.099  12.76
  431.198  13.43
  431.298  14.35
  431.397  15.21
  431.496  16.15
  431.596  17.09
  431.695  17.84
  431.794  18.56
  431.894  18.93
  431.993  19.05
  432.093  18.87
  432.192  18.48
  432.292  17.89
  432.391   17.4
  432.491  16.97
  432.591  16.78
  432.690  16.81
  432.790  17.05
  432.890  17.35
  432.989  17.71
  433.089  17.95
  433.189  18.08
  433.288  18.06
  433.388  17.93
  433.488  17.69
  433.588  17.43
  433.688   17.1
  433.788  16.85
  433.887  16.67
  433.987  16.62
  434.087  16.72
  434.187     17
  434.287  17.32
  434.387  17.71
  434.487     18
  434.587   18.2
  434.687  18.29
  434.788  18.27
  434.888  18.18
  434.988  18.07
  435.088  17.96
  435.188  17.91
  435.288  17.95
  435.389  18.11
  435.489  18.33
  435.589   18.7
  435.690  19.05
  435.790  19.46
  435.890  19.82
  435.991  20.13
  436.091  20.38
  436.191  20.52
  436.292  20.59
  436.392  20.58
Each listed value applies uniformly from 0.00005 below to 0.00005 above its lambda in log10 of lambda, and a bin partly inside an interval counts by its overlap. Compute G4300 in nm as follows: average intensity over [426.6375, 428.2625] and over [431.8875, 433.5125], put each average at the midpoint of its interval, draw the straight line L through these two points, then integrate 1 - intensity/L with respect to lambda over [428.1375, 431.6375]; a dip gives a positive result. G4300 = 0.64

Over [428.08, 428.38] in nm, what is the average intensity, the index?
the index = 16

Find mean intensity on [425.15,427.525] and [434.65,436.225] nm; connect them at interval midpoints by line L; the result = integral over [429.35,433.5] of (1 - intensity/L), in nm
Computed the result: 0.60 nm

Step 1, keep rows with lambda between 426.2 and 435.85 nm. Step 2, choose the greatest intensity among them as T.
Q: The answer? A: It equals 19.46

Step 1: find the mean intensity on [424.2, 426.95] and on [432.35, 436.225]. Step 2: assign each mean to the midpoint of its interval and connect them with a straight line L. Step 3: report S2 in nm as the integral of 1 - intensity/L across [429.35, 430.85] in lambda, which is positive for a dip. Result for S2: 0.43 nm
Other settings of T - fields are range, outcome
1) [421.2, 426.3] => 17.59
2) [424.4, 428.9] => 17.83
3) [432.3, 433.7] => 18.08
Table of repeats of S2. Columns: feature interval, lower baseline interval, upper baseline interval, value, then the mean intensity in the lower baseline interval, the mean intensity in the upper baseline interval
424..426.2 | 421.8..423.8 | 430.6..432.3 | -0.21 nm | 14.8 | 15.4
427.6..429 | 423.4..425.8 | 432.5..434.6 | 0.09 nm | 16.3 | 17.4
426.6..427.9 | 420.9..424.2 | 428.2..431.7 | -0.15 nm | 15.4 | 13.8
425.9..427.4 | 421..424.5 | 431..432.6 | -0.07 nm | 15.5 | 16.7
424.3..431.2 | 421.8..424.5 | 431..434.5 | 0.45 nm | 15.4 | 17.1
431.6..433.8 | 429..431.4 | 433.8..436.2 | -0.30 nm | 12.9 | 18.3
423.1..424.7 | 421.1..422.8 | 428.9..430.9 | -0.18 nm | 15.2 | 12.9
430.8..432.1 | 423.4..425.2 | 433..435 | 0.13 nm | 16.5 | 17.6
